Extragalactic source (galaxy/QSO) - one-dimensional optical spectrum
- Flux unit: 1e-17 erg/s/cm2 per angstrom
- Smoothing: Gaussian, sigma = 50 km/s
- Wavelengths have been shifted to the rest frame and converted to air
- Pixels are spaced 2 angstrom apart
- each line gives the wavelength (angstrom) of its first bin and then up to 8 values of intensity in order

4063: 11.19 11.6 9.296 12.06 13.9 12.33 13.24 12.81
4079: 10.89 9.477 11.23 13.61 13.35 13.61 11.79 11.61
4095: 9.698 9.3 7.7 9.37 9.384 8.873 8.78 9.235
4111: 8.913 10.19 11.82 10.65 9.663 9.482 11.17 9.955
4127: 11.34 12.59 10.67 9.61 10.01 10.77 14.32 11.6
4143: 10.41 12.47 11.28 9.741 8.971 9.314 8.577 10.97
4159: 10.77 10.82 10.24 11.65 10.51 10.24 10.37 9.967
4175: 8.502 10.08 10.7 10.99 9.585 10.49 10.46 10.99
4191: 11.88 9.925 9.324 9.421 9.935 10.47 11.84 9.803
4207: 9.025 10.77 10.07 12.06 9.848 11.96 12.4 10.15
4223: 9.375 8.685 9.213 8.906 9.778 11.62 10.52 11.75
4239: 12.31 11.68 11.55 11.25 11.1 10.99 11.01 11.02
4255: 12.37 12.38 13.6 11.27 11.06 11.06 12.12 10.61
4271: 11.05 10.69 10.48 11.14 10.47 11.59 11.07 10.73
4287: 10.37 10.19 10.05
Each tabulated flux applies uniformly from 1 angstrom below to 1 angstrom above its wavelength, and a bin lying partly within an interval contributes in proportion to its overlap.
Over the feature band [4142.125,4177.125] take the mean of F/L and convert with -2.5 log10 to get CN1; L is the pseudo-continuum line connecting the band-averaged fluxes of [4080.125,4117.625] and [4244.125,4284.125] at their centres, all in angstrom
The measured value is 0.05 mag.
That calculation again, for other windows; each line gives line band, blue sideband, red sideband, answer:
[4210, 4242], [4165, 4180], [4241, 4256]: 0.04 mag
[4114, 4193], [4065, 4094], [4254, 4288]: 0.11 mag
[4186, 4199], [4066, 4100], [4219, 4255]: 0.07 mag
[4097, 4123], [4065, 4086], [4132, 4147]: 0.21 mag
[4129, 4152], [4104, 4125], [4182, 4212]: -0.10 mag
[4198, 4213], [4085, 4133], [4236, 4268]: 0.09 mag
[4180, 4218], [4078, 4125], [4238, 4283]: 0.06 mag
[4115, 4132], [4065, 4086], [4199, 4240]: 0.06 mag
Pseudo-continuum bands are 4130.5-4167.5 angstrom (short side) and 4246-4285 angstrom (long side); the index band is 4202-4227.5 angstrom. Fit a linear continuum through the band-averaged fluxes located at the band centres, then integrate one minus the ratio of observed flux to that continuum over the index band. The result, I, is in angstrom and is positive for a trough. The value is 1.40 angstrom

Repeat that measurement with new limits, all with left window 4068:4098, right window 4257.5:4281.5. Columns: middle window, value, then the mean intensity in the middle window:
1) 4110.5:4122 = 1.60 angstrom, 10.2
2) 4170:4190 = 2.37 angstrom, 10.2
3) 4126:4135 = 0.63 angstrom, 10.9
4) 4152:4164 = 1.59 angstrom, 10.1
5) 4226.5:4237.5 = 1.09 angstrom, 10.3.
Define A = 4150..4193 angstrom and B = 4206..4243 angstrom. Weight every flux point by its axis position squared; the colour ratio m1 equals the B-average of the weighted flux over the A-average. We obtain 1.1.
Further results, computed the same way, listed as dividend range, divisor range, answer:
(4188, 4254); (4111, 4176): 1.04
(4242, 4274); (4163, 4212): 1.15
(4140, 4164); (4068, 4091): 0.87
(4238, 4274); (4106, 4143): 1.16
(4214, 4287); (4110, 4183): 1.10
